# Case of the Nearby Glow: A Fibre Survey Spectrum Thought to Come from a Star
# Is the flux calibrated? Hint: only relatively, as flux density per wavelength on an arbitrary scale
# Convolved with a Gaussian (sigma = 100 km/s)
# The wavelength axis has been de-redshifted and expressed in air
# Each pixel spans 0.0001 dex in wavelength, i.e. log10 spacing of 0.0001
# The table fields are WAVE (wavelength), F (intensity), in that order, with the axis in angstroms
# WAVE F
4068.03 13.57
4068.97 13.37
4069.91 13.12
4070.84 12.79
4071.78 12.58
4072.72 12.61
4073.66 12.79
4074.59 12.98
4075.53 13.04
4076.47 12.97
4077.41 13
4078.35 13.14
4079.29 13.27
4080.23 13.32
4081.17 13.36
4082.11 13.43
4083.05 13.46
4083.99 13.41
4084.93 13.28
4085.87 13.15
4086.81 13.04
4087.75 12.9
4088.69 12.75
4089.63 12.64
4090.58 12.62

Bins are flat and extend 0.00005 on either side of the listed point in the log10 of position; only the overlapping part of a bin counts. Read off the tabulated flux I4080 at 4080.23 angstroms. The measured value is 13.32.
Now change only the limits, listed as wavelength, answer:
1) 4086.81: 13.04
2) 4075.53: 13.04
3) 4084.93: 13.28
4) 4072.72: 12.61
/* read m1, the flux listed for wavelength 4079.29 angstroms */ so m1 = 13.27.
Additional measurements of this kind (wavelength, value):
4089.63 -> 12.64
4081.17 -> 13.36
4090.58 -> 12.62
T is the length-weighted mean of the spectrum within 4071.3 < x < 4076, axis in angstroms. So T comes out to 12.8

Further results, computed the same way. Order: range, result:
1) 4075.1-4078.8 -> 13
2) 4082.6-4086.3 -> 13.3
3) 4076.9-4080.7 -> 13.2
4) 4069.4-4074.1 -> 12.8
